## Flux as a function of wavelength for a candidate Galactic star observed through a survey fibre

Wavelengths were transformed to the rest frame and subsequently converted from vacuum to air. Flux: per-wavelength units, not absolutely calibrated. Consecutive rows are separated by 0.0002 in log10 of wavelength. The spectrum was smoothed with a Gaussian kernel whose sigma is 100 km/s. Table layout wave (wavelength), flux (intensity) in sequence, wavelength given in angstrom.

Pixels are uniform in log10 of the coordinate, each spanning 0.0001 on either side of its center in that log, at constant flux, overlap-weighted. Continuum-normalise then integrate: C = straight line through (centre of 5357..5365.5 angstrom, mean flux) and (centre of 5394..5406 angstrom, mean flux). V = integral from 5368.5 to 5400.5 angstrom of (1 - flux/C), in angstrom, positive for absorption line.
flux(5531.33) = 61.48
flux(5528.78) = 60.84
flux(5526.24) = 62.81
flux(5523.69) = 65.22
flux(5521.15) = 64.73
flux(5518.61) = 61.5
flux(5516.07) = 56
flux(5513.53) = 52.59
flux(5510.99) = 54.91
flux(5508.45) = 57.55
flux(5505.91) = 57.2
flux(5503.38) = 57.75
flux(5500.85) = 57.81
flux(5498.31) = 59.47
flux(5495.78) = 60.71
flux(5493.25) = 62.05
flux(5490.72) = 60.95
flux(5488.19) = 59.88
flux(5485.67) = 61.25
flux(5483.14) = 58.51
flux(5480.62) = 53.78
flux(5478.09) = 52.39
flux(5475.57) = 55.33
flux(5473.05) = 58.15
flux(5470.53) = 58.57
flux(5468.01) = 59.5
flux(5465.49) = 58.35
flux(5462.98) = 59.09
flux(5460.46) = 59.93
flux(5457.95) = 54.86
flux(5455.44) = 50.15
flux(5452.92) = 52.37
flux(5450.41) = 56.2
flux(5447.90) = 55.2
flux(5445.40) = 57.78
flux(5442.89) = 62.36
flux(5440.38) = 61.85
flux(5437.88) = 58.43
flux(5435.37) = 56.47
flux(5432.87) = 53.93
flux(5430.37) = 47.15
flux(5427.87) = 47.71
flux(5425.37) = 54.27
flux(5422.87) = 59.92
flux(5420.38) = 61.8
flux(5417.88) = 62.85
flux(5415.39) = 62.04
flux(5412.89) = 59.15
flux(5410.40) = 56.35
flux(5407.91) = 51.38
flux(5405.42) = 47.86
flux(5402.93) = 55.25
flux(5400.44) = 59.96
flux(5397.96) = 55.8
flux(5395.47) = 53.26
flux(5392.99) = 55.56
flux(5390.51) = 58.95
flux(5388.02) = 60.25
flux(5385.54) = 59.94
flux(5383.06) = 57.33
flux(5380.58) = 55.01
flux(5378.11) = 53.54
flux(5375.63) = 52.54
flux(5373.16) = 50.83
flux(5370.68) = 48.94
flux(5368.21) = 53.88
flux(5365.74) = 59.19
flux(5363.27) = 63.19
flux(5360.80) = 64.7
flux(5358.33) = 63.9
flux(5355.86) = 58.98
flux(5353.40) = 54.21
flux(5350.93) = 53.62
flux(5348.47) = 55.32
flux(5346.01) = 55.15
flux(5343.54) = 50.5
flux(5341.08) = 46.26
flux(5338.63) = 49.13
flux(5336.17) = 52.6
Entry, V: 1.5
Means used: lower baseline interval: 63.3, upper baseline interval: 54.8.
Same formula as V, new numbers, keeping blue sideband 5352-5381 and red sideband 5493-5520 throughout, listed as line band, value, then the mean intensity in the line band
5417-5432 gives 0.5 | 55.4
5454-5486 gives 0.4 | 56.7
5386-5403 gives -0.1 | 57.3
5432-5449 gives -0.3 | 58.1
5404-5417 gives 0.3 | 55.6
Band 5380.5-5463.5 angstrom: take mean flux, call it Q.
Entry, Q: 56.5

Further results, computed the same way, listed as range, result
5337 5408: 55.4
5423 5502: 57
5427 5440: 53.5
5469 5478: 56.8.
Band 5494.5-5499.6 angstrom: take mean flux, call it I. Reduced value 60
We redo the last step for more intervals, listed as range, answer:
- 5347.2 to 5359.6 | 57.2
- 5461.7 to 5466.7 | 58.7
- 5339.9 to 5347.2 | 50.6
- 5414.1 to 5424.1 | 61.6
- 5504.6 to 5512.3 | 56.5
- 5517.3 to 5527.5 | 63.5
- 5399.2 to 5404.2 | 57.5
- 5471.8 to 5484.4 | 55.6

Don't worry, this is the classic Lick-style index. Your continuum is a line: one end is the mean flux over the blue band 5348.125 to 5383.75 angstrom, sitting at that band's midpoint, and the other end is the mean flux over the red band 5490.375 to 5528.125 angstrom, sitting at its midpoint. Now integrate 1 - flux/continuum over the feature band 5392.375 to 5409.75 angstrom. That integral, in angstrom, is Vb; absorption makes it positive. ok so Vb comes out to 0.9 angstrom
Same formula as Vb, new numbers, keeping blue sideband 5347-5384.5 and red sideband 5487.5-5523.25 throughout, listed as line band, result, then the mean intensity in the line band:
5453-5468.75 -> 0.42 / 56.5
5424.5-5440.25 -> 1.09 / 53.6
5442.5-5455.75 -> 0.52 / 55.6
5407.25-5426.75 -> -0.45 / 58.6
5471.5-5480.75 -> 0.51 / 55.1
